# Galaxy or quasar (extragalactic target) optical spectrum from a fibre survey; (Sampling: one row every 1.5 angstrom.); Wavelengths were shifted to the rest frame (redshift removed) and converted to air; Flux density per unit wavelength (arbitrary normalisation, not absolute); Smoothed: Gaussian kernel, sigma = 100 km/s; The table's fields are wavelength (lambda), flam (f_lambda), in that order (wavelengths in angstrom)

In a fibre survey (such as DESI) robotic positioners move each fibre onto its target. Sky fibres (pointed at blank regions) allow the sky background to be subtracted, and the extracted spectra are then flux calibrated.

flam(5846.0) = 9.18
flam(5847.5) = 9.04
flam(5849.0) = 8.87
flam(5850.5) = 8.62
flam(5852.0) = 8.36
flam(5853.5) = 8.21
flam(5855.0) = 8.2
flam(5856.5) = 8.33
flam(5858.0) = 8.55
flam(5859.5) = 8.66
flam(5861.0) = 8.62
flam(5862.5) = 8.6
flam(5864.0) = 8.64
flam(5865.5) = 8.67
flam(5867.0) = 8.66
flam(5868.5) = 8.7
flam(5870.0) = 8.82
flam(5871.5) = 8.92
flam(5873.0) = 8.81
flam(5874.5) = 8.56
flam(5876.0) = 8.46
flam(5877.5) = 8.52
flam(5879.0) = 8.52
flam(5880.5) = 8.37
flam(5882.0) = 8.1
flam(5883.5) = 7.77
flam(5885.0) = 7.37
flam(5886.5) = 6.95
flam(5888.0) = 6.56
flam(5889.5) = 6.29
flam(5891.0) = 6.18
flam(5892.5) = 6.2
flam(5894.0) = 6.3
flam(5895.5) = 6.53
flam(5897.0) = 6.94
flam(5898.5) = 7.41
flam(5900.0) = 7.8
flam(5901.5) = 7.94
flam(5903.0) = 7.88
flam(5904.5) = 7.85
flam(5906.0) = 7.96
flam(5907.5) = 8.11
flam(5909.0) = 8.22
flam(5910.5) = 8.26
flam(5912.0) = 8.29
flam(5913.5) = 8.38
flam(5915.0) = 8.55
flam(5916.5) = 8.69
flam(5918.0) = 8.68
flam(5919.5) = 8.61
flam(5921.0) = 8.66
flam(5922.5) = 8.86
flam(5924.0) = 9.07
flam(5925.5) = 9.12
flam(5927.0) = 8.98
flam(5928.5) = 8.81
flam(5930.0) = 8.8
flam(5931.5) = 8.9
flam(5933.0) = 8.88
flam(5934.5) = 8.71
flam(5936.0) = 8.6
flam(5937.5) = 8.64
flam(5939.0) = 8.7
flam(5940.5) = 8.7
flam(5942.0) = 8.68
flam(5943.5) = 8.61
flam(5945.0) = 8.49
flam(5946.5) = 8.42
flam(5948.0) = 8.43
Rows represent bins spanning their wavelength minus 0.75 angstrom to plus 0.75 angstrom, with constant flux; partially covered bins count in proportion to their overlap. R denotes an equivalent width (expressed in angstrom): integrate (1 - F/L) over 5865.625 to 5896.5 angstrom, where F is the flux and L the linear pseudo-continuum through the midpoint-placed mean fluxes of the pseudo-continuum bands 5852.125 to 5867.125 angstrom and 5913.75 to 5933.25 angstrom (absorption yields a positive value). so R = 3.1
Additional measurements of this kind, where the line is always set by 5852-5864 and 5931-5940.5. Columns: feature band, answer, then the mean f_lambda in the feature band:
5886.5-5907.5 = 3.7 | 7.1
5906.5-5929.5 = 0.1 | 8.61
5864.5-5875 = -0.3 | 8.74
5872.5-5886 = 0.5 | 8.24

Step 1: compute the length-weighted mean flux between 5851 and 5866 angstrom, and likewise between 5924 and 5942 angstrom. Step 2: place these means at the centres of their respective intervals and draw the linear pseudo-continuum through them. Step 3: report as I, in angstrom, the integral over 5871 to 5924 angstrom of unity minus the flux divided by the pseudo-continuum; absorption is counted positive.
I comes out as 4.7 angstrom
